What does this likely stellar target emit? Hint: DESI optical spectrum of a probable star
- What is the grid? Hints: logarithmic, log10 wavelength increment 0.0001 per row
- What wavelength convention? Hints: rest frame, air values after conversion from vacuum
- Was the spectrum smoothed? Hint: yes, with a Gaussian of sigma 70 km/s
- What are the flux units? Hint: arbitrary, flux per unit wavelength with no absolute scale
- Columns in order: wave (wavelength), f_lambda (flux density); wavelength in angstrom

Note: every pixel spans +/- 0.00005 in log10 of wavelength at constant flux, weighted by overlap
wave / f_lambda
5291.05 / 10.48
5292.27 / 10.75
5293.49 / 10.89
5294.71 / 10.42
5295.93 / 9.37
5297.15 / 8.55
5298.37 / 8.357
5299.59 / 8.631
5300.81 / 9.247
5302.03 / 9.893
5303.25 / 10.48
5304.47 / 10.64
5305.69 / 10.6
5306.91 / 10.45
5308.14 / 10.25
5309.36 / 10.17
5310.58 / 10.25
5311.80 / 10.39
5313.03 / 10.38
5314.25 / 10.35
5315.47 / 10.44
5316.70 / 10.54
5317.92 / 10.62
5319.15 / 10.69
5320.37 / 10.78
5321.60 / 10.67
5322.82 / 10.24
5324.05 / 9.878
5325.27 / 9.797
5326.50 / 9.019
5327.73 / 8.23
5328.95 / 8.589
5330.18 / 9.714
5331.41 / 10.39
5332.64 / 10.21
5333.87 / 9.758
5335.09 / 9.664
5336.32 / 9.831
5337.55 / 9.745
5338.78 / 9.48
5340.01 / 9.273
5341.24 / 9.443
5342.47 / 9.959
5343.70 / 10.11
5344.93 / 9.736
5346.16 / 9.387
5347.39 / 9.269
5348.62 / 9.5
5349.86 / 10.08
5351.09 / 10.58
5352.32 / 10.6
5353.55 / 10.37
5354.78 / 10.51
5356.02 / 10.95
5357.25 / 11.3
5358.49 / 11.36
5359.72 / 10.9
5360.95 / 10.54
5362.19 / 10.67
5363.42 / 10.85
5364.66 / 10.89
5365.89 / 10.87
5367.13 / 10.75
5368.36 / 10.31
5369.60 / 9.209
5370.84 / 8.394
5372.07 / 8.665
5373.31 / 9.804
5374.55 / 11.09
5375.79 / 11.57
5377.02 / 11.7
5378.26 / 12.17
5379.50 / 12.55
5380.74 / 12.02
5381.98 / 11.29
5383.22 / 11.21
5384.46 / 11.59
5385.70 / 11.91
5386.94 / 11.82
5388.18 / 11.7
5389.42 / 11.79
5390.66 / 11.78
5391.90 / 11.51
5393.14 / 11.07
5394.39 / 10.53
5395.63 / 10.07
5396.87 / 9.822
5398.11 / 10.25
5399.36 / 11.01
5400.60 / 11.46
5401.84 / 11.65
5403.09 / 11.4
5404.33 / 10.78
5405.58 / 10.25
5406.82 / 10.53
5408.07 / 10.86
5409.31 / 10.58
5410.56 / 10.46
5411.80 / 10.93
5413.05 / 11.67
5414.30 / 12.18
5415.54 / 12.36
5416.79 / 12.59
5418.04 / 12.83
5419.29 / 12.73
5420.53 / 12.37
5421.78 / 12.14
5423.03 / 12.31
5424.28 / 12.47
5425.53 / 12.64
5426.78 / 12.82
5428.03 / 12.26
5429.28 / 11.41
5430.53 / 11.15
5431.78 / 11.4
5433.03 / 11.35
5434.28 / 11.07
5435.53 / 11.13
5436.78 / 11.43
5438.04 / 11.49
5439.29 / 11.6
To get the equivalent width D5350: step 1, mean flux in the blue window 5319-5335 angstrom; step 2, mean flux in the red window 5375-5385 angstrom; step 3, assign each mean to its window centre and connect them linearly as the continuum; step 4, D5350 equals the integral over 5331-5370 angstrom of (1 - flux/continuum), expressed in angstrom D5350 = 1.7 angstrom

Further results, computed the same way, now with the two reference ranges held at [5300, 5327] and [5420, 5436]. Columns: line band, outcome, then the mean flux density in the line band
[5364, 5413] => 1.67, 10.9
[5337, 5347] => 0.97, 9.63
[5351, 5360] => 0.02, 10.8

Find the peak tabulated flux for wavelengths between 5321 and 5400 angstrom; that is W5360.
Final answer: 12.55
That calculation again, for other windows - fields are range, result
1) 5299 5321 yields 10.78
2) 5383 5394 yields 11.91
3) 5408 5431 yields 12.83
